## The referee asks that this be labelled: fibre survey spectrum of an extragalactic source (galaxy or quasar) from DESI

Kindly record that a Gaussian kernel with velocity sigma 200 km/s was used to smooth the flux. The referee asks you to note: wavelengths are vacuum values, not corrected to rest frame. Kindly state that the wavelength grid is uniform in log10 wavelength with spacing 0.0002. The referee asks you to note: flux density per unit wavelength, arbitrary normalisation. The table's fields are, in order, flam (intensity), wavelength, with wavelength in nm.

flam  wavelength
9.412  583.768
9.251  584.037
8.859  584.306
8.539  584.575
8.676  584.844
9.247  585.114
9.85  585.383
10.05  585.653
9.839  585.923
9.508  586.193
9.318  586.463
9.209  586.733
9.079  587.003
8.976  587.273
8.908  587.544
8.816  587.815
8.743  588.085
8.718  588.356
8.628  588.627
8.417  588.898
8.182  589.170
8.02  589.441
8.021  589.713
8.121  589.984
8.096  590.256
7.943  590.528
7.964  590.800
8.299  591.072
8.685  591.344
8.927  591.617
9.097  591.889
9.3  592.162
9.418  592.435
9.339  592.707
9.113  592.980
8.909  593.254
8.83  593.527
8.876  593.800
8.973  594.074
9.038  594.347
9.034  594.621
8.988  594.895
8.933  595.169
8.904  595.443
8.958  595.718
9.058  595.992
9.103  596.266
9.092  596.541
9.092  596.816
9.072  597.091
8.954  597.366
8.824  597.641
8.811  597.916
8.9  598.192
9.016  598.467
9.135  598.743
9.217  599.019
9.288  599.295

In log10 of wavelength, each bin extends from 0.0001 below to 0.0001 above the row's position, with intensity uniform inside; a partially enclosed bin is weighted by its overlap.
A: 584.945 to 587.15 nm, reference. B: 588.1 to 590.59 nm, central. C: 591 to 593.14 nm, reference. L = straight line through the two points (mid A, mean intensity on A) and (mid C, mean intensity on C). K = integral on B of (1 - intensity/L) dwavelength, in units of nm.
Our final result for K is 0.26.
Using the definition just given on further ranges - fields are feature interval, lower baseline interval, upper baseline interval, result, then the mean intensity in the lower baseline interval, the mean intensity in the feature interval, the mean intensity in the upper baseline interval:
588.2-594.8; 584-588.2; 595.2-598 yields 0.300 nm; 9.18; 8.67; 8.99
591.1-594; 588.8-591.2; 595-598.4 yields -0.199 nm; 8.11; 9.02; 8.98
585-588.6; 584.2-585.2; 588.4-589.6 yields -0.274 nm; 8.81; 9.23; 8.33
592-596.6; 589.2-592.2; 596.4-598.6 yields -0.193 nm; 8.37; 9.05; 8.97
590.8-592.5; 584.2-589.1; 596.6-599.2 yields 0.035 nm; 9.06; 8.85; 9.01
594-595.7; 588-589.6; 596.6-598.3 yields -0.036 nm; 8.43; 8.98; 8.95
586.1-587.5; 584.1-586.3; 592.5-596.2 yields 0.011 nm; 9.32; 9.19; 9.01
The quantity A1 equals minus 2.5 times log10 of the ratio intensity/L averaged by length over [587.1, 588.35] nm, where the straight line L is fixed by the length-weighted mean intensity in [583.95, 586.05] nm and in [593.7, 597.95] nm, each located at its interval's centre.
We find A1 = 0.04 mag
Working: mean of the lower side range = 9.29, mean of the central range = 8.85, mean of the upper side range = 8.99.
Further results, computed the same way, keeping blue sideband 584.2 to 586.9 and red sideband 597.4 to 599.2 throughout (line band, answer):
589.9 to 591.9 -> 0.10 mag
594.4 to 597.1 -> 0.00 mag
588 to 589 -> 0.07 mag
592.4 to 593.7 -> 0.00 mag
